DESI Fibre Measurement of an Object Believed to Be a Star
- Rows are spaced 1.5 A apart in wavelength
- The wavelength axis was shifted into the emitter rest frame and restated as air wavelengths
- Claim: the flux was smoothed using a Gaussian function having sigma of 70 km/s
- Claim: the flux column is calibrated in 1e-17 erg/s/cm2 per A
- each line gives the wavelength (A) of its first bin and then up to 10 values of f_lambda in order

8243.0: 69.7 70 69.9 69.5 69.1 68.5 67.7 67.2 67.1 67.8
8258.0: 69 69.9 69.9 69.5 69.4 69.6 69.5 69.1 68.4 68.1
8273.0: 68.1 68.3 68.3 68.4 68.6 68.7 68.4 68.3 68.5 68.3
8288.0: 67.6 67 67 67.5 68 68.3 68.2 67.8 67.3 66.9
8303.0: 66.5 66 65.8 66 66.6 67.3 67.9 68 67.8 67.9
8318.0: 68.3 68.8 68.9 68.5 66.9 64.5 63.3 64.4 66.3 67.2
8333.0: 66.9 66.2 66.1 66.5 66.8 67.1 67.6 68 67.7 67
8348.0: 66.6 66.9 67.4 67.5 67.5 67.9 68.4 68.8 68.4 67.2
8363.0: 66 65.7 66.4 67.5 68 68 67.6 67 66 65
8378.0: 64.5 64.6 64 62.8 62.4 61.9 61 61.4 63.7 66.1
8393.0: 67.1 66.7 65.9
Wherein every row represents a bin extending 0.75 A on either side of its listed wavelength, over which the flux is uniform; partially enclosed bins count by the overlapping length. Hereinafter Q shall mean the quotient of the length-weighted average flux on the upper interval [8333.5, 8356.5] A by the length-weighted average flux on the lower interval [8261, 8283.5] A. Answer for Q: 0.98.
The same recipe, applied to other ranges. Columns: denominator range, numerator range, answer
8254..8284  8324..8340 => 0.96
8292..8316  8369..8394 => 0.96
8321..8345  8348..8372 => 1.01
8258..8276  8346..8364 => 0.98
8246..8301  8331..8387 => 0.97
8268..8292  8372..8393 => 0.94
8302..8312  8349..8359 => 1.02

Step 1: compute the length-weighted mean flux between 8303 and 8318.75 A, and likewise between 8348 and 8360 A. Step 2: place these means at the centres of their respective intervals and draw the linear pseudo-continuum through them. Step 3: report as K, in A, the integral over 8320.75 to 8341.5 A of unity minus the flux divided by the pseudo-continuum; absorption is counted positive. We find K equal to 0.3 A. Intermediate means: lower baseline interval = 67.1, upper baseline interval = 67.7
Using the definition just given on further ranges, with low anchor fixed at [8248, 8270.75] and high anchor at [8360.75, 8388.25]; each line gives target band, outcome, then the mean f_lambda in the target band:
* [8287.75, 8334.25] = 0.1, 67.1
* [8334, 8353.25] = -0.2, 67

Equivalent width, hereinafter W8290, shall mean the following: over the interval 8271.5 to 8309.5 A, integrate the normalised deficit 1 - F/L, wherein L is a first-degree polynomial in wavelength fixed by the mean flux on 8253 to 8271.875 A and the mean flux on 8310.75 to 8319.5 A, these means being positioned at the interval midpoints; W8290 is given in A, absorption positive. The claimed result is 0.4 A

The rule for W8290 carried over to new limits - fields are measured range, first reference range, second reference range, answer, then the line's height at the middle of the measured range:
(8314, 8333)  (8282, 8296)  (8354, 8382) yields 0.1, 67.4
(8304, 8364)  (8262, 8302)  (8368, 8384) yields -0.2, 66.8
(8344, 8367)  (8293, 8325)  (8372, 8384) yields -0.6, 65.7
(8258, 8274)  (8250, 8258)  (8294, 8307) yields -0.4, 67.6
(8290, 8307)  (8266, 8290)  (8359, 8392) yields 0.1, 67.7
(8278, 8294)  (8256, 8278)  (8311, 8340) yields 0.1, 68.3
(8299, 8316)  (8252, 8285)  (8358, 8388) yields 0.1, 67.5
